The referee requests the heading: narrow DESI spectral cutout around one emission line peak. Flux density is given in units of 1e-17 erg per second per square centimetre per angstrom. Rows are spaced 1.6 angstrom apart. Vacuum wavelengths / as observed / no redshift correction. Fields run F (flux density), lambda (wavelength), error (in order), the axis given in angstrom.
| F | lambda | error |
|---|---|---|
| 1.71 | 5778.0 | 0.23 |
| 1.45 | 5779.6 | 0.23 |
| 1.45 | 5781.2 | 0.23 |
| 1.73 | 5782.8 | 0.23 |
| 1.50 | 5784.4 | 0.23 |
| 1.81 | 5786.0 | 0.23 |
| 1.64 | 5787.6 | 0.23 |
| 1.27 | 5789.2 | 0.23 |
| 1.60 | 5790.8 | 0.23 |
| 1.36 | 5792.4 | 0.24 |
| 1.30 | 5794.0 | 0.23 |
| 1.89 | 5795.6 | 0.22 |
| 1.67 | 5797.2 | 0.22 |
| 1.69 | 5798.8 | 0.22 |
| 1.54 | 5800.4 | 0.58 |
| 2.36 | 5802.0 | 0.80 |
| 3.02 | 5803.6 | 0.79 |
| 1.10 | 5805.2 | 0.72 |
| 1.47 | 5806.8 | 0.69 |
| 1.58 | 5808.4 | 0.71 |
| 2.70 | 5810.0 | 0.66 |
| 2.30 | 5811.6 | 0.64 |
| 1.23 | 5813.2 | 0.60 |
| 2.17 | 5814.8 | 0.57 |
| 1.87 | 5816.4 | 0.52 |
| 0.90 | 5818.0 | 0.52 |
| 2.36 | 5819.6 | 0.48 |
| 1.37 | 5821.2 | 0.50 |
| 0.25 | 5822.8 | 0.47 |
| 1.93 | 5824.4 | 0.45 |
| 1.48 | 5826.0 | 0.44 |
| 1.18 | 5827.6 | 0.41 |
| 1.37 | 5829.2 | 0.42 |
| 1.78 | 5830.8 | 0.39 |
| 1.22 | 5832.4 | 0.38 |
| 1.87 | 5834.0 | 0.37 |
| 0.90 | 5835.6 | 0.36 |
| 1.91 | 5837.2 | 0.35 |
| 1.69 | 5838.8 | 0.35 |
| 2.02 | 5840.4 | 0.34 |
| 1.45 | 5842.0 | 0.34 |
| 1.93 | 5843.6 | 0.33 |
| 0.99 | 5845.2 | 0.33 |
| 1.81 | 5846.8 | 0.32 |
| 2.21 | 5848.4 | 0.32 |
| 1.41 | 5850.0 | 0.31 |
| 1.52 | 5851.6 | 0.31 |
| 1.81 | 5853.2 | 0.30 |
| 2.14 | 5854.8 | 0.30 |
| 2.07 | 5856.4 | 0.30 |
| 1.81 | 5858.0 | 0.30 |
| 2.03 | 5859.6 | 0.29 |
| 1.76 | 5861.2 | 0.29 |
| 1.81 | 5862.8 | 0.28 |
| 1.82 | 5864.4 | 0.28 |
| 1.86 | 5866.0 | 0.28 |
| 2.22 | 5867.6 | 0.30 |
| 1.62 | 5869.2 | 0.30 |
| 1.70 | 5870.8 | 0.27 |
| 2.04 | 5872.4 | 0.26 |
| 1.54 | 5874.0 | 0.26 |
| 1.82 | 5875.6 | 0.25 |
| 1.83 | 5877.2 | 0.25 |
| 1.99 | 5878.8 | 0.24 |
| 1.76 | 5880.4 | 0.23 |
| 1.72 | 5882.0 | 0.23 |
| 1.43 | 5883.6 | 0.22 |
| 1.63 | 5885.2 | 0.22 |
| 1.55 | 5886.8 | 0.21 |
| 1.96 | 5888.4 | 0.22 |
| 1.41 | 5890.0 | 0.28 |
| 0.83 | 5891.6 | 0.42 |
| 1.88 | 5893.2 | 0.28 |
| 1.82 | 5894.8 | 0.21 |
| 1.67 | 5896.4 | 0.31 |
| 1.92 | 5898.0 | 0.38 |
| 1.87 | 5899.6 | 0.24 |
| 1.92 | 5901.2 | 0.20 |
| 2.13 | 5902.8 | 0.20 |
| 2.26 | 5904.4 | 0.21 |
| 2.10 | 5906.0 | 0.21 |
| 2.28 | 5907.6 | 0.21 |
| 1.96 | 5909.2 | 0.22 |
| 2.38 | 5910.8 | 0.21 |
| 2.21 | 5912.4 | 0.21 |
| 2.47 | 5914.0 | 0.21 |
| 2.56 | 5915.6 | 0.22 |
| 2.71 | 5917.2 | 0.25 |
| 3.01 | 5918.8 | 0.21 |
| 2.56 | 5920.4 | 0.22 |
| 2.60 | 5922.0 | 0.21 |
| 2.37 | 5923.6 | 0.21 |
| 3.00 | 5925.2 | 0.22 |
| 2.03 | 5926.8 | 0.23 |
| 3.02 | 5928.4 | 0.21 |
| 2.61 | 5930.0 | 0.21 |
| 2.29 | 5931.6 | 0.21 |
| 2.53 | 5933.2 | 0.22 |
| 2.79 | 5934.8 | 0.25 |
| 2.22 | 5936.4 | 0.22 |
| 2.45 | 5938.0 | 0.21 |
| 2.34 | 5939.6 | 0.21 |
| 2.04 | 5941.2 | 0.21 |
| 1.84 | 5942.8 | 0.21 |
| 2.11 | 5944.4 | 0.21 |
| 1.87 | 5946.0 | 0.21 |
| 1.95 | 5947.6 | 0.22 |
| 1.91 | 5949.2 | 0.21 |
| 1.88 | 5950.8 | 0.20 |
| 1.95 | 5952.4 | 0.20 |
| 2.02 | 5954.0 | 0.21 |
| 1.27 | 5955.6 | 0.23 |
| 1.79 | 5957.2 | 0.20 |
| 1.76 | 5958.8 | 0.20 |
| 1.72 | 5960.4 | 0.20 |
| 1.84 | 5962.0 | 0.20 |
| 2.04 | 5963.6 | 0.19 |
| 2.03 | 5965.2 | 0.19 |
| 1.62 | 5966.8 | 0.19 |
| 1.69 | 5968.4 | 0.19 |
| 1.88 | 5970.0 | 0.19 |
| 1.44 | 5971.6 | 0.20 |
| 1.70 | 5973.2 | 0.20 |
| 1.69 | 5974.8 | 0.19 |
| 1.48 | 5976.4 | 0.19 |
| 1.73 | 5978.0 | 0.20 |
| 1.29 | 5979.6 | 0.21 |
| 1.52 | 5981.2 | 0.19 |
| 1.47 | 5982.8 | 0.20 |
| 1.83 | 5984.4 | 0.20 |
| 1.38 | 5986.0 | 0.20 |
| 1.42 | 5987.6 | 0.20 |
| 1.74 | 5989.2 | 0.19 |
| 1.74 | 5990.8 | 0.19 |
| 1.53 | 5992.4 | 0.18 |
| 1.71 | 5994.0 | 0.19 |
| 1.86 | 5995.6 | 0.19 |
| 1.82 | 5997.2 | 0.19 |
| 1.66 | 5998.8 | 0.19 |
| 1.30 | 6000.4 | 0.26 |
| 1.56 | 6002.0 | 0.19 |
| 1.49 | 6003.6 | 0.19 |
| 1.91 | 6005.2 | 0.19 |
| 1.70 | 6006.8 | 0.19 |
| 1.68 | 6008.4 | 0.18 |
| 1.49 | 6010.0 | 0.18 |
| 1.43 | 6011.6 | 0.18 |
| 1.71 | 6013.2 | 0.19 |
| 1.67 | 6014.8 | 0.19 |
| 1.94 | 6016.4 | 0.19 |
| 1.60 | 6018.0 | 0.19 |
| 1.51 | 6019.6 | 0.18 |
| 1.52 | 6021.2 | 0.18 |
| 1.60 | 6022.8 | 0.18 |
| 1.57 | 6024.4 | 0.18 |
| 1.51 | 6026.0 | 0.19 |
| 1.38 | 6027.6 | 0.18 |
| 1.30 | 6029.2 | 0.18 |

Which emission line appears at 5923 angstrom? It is Mg II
